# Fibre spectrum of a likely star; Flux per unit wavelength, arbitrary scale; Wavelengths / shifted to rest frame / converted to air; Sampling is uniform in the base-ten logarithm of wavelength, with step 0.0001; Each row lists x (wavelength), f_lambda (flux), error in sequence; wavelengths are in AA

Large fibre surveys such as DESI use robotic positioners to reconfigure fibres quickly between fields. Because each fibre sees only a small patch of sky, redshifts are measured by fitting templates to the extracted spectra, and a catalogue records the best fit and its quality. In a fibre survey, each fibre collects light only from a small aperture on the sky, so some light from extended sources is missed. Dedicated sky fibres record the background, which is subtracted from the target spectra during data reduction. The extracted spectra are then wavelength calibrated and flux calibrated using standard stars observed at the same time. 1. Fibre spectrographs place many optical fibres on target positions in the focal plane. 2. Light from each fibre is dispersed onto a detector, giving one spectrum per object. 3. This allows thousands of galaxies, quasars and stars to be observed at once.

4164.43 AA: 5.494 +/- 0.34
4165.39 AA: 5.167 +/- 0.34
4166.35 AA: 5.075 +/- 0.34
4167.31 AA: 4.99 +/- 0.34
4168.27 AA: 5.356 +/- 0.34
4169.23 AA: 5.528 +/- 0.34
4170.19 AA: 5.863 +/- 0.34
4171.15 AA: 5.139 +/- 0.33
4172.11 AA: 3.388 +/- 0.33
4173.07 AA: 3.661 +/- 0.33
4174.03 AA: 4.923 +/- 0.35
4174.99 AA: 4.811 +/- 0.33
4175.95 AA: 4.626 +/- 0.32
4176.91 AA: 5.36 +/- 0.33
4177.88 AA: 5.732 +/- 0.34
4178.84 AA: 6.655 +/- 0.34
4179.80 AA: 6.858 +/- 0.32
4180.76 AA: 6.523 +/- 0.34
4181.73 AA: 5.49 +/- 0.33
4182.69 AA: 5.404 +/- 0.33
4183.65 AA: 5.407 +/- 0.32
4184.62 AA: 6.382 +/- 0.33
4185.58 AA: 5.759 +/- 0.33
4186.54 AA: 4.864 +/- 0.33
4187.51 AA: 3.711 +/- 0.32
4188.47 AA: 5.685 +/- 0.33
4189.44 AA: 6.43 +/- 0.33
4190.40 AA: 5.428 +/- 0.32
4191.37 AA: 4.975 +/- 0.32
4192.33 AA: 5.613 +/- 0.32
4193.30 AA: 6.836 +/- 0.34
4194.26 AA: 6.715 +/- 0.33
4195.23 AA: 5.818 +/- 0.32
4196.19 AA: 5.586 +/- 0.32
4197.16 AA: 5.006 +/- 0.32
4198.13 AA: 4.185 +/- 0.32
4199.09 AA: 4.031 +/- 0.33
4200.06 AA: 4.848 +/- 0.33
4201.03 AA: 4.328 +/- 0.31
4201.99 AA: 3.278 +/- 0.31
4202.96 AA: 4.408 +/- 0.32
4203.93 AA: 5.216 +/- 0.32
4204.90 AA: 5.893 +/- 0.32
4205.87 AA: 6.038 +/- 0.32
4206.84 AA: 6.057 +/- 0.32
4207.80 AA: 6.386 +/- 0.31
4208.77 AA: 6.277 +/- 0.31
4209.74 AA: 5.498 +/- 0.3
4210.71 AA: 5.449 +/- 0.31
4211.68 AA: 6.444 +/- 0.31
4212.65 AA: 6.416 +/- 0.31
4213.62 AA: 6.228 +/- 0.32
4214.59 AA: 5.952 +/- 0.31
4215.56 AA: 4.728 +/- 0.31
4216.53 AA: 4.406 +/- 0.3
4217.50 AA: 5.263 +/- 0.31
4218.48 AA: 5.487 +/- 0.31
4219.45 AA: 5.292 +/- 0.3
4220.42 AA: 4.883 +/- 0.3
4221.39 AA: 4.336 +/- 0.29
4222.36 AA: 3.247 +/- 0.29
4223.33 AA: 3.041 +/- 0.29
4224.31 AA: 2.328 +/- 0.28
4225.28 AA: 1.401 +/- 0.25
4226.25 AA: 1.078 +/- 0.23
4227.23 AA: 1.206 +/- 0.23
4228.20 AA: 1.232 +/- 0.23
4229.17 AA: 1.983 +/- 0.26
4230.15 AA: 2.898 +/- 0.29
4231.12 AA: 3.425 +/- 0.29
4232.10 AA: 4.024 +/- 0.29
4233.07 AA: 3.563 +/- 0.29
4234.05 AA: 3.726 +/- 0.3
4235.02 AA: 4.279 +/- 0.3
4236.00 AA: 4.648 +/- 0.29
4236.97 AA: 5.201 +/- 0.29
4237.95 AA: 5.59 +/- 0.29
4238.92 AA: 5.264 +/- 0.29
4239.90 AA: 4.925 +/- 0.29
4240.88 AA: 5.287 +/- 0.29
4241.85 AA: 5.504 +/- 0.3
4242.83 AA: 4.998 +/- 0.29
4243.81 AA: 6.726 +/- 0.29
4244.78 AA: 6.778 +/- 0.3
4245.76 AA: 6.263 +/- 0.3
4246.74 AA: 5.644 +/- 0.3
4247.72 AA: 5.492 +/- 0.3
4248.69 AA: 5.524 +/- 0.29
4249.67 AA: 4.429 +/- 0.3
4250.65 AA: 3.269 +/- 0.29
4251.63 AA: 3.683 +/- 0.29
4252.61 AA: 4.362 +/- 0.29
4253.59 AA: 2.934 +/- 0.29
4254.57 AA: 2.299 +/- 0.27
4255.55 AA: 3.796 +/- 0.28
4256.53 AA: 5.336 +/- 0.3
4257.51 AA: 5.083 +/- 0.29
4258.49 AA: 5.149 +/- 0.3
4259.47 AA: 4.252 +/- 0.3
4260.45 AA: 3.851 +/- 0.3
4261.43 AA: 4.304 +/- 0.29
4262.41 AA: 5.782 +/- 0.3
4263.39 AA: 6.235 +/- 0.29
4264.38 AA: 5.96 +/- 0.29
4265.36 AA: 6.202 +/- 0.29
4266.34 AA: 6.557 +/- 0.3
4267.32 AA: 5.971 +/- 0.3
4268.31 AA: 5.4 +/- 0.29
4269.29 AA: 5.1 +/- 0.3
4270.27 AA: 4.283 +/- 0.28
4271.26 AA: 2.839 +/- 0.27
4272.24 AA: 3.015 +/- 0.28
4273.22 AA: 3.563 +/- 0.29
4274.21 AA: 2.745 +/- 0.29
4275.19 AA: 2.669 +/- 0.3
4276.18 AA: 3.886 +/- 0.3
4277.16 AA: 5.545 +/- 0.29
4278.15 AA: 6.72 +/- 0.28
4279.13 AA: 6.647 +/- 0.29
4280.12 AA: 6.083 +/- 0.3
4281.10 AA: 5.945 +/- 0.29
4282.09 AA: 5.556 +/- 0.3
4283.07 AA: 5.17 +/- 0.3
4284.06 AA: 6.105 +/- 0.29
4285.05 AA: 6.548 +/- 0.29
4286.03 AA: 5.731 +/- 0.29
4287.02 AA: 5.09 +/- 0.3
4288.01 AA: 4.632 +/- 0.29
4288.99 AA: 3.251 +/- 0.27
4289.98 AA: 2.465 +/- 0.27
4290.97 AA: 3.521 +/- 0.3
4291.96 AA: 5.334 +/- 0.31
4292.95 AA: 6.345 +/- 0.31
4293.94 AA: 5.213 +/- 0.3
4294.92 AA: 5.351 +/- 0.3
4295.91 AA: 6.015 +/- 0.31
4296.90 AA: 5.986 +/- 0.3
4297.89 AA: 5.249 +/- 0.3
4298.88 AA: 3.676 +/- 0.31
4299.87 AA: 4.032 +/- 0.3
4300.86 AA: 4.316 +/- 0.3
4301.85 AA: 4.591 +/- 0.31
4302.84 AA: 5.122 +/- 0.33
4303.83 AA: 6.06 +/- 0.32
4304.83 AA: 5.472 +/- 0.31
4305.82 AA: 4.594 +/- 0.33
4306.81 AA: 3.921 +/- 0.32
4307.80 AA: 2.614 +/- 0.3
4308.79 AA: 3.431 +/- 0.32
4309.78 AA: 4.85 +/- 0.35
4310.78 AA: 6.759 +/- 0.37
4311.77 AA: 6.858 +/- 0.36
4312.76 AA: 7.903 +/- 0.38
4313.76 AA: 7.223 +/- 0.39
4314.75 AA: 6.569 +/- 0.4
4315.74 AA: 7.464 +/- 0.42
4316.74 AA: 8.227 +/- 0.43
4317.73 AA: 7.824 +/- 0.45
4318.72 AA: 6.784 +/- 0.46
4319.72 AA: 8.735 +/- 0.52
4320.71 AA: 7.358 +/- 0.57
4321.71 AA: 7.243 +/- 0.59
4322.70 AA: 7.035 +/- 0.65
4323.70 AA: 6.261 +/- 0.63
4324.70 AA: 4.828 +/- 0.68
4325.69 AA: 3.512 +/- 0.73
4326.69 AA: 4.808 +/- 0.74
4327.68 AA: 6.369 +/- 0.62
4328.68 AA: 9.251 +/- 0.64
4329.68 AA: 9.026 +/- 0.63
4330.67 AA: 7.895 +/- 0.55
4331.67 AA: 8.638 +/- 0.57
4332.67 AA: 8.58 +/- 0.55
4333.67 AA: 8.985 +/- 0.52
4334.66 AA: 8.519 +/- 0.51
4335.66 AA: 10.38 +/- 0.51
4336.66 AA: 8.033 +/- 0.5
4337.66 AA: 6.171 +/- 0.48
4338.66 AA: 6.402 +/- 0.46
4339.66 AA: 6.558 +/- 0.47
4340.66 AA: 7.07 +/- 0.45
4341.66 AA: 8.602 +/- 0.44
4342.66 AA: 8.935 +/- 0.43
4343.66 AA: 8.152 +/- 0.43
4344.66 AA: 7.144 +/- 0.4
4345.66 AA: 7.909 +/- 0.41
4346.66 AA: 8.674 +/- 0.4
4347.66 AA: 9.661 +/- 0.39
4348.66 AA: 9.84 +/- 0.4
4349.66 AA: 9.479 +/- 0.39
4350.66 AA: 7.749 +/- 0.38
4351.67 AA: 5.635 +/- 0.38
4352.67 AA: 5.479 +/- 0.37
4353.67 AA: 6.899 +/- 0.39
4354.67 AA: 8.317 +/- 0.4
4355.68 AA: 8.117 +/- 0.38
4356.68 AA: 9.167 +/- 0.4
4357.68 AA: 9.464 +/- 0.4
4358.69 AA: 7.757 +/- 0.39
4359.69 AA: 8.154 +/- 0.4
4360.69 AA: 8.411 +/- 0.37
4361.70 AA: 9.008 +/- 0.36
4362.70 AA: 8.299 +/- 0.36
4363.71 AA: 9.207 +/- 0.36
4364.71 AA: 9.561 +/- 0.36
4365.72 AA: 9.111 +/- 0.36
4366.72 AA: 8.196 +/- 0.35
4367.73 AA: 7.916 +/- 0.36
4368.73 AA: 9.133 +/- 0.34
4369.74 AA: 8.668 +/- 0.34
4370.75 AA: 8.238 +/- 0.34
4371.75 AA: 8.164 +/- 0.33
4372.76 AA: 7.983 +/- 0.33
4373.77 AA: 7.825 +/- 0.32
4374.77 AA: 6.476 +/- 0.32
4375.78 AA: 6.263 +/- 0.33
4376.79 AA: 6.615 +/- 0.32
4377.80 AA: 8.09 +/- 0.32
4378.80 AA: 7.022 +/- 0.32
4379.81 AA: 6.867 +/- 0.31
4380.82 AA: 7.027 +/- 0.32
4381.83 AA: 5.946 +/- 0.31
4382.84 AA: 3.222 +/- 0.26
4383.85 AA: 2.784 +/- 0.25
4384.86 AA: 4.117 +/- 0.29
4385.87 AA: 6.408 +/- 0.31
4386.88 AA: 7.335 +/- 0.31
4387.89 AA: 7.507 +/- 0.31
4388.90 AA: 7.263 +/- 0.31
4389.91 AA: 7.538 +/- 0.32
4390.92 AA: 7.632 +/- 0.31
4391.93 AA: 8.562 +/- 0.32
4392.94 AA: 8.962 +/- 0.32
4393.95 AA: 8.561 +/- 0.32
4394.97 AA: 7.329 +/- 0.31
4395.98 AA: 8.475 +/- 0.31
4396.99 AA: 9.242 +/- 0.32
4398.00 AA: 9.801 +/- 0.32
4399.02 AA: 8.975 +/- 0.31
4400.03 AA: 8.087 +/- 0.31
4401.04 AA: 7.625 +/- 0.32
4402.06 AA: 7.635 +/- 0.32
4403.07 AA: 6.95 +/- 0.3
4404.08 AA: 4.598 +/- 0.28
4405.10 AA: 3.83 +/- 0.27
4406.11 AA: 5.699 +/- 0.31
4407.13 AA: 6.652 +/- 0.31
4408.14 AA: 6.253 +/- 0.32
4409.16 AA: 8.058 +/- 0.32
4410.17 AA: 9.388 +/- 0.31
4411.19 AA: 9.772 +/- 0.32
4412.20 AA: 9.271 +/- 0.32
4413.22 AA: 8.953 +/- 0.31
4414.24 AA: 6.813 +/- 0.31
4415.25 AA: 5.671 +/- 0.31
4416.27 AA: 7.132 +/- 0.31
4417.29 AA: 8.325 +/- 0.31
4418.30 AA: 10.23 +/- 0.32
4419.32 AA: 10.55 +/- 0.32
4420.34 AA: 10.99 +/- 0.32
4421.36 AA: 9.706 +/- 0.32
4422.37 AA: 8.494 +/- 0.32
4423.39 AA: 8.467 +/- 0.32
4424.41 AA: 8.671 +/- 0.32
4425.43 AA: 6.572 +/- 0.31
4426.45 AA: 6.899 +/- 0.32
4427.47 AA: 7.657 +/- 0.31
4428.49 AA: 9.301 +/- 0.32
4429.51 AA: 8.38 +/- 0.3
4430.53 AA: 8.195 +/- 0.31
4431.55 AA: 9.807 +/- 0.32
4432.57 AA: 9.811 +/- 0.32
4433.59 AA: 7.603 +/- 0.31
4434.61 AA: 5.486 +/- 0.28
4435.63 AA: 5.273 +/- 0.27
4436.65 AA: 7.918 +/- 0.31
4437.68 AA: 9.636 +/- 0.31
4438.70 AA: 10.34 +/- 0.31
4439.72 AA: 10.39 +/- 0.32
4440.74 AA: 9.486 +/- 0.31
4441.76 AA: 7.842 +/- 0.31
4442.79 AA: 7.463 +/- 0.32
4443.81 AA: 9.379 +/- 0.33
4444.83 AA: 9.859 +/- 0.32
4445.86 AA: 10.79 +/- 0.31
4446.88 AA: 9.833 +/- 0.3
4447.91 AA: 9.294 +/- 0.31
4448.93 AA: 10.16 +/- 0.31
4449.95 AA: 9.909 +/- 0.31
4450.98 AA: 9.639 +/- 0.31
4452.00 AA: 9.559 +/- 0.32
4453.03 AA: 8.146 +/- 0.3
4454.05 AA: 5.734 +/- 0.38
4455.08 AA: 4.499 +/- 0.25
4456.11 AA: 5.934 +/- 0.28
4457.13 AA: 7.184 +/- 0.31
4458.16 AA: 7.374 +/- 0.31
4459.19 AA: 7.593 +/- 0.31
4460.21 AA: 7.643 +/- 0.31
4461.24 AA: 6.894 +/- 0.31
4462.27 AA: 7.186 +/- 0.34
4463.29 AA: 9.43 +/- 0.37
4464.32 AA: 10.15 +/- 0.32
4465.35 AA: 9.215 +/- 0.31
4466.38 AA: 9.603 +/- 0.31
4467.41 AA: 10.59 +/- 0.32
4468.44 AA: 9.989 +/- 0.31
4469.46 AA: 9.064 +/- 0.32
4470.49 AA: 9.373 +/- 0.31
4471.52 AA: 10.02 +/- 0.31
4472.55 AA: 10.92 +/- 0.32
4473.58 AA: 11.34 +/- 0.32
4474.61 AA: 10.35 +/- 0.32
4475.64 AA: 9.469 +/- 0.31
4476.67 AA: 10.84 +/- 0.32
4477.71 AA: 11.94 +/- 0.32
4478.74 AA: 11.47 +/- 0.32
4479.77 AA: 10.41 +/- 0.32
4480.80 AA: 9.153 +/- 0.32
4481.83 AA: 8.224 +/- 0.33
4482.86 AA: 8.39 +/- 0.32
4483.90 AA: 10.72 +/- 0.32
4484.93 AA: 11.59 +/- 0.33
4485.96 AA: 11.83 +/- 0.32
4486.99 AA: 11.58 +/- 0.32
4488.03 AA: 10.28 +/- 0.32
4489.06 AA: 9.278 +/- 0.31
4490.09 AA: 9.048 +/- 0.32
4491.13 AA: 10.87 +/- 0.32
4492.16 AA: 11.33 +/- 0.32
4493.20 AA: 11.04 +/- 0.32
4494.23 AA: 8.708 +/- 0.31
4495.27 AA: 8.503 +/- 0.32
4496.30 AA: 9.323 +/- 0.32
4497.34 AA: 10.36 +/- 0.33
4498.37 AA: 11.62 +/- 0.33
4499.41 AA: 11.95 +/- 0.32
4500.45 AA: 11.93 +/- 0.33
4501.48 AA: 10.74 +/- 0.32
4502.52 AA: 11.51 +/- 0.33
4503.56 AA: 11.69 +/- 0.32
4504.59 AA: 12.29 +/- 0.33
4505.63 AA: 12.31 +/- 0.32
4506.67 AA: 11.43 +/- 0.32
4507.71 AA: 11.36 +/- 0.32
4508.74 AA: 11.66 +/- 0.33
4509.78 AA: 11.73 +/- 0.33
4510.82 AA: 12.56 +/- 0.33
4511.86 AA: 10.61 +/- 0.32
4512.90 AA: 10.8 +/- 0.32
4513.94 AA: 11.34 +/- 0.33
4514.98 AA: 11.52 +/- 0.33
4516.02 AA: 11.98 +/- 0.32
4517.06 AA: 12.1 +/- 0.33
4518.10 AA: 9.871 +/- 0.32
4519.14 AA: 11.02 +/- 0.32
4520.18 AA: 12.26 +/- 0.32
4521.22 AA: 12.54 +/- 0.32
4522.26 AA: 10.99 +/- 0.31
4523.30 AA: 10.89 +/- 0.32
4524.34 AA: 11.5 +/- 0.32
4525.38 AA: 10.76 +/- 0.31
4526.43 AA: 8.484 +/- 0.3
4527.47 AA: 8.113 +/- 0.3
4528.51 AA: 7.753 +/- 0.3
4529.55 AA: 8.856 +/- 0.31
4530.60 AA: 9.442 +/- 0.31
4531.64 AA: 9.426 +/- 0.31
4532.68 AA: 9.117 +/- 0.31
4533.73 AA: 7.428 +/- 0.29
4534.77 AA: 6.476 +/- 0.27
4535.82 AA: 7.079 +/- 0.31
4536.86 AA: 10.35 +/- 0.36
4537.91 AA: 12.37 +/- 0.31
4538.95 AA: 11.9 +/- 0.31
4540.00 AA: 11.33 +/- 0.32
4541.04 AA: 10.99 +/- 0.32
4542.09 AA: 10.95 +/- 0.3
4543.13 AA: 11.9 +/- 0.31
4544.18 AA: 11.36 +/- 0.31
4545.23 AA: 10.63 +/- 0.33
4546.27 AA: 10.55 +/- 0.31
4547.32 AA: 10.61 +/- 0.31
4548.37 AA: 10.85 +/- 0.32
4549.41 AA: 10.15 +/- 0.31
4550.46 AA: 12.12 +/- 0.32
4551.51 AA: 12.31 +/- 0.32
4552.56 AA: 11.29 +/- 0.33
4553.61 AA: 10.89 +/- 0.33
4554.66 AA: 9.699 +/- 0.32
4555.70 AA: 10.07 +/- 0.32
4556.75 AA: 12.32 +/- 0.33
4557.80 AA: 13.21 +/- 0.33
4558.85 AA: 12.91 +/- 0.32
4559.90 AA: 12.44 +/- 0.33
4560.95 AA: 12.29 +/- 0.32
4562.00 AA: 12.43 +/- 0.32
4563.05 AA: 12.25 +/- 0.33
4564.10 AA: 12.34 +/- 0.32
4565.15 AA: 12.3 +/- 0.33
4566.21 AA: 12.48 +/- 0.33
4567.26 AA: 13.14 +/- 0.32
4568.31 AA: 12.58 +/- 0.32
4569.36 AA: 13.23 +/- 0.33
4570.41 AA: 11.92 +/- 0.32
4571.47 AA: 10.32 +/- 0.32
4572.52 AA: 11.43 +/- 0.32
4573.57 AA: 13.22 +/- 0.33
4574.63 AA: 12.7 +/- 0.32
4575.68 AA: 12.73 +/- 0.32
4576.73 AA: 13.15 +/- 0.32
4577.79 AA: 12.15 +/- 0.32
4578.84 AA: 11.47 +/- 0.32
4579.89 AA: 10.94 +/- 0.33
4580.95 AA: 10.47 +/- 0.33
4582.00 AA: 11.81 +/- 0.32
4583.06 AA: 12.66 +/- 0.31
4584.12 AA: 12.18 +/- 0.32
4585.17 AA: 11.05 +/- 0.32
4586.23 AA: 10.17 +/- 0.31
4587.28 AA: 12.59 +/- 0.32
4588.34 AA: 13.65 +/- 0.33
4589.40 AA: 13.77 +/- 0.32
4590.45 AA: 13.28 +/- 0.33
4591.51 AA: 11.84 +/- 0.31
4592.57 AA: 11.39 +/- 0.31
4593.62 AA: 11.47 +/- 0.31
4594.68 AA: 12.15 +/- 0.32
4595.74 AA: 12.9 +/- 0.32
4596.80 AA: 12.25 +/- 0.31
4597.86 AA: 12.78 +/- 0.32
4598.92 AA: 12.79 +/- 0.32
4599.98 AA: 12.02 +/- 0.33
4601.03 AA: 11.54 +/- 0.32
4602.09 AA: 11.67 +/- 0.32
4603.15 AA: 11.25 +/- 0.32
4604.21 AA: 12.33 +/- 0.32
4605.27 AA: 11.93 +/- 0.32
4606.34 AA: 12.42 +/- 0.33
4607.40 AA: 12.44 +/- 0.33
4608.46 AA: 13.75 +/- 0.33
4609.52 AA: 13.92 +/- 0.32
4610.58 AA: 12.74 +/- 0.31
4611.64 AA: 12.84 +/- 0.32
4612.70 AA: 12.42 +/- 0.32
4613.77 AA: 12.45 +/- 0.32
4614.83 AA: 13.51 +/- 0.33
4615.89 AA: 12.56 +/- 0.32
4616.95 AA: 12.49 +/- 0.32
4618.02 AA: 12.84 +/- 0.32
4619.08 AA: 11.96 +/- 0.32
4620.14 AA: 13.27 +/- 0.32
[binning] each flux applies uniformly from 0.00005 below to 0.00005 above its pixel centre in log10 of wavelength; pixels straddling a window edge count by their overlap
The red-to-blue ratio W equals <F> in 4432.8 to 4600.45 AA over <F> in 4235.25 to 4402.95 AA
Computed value 1.6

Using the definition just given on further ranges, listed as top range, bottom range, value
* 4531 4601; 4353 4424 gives 1.49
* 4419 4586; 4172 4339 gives 1.94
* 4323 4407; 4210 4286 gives 1.63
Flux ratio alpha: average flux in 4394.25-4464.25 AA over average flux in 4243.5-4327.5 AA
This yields 1.6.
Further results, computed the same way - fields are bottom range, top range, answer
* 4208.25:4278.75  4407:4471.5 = 1.87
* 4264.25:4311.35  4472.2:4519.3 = 2.21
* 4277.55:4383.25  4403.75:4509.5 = 1.34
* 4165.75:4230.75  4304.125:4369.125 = 1.52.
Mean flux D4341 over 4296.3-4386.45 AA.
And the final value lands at 7.08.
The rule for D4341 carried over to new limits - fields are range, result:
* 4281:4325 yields 5.63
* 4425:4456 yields 8.47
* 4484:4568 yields 10.9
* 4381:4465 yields 7.95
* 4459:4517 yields 10.4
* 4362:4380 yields 8.01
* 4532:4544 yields 10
